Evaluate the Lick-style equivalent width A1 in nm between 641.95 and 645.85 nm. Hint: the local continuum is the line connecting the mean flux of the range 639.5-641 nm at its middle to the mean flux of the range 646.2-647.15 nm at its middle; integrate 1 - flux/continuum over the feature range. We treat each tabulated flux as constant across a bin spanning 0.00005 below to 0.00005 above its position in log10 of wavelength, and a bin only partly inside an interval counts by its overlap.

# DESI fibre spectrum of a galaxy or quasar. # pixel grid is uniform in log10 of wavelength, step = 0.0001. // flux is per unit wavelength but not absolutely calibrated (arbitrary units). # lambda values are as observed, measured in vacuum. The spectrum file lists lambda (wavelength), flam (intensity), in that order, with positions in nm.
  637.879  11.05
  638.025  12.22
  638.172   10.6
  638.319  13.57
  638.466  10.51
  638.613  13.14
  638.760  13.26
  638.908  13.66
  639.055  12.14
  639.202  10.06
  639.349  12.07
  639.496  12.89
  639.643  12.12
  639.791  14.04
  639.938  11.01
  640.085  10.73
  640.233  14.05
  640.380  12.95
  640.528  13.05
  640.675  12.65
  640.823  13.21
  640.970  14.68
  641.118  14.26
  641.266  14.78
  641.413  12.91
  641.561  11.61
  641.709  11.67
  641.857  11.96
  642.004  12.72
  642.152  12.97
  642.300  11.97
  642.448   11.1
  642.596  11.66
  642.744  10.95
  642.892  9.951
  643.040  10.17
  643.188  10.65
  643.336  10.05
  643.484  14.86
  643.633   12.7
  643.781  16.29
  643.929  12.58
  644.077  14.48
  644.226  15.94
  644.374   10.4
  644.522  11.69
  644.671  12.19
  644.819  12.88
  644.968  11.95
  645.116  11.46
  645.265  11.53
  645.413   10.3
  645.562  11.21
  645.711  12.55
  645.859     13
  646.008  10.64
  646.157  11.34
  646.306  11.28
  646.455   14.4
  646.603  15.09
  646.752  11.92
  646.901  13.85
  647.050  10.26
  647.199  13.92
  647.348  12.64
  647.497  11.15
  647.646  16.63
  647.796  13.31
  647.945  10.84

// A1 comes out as 0.20 nm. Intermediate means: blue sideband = 12.8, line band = 12.1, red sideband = 12.8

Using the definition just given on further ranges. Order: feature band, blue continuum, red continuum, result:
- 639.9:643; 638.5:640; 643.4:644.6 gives 0.12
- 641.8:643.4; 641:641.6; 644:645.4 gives 0.23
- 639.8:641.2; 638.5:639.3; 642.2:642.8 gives -0.12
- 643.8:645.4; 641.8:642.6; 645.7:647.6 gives -0.03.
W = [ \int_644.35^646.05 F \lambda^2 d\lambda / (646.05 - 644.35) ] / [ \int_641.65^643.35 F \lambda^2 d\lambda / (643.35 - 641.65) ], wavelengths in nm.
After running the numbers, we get 1.04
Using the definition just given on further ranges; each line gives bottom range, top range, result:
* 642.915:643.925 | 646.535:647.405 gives 1.06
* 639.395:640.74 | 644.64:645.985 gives 0.96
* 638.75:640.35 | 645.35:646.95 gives 1.02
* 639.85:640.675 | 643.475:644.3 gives 1.18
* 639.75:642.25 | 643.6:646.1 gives 0.98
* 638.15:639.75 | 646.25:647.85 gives 1.10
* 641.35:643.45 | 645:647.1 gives 1.06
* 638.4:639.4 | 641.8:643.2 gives 0.95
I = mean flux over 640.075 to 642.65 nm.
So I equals 12.8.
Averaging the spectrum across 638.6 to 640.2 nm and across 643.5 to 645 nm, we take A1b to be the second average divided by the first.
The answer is 1.1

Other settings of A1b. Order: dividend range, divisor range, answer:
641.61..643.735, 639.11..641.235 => 0.92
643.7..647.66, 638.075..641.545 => 0.99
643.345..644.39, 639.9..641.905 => 1.08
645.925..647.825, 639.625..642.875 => 1.02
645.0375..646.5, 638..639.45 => 0.97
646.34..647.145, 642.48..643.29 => 1.22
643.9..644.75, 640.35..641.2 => 0.96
